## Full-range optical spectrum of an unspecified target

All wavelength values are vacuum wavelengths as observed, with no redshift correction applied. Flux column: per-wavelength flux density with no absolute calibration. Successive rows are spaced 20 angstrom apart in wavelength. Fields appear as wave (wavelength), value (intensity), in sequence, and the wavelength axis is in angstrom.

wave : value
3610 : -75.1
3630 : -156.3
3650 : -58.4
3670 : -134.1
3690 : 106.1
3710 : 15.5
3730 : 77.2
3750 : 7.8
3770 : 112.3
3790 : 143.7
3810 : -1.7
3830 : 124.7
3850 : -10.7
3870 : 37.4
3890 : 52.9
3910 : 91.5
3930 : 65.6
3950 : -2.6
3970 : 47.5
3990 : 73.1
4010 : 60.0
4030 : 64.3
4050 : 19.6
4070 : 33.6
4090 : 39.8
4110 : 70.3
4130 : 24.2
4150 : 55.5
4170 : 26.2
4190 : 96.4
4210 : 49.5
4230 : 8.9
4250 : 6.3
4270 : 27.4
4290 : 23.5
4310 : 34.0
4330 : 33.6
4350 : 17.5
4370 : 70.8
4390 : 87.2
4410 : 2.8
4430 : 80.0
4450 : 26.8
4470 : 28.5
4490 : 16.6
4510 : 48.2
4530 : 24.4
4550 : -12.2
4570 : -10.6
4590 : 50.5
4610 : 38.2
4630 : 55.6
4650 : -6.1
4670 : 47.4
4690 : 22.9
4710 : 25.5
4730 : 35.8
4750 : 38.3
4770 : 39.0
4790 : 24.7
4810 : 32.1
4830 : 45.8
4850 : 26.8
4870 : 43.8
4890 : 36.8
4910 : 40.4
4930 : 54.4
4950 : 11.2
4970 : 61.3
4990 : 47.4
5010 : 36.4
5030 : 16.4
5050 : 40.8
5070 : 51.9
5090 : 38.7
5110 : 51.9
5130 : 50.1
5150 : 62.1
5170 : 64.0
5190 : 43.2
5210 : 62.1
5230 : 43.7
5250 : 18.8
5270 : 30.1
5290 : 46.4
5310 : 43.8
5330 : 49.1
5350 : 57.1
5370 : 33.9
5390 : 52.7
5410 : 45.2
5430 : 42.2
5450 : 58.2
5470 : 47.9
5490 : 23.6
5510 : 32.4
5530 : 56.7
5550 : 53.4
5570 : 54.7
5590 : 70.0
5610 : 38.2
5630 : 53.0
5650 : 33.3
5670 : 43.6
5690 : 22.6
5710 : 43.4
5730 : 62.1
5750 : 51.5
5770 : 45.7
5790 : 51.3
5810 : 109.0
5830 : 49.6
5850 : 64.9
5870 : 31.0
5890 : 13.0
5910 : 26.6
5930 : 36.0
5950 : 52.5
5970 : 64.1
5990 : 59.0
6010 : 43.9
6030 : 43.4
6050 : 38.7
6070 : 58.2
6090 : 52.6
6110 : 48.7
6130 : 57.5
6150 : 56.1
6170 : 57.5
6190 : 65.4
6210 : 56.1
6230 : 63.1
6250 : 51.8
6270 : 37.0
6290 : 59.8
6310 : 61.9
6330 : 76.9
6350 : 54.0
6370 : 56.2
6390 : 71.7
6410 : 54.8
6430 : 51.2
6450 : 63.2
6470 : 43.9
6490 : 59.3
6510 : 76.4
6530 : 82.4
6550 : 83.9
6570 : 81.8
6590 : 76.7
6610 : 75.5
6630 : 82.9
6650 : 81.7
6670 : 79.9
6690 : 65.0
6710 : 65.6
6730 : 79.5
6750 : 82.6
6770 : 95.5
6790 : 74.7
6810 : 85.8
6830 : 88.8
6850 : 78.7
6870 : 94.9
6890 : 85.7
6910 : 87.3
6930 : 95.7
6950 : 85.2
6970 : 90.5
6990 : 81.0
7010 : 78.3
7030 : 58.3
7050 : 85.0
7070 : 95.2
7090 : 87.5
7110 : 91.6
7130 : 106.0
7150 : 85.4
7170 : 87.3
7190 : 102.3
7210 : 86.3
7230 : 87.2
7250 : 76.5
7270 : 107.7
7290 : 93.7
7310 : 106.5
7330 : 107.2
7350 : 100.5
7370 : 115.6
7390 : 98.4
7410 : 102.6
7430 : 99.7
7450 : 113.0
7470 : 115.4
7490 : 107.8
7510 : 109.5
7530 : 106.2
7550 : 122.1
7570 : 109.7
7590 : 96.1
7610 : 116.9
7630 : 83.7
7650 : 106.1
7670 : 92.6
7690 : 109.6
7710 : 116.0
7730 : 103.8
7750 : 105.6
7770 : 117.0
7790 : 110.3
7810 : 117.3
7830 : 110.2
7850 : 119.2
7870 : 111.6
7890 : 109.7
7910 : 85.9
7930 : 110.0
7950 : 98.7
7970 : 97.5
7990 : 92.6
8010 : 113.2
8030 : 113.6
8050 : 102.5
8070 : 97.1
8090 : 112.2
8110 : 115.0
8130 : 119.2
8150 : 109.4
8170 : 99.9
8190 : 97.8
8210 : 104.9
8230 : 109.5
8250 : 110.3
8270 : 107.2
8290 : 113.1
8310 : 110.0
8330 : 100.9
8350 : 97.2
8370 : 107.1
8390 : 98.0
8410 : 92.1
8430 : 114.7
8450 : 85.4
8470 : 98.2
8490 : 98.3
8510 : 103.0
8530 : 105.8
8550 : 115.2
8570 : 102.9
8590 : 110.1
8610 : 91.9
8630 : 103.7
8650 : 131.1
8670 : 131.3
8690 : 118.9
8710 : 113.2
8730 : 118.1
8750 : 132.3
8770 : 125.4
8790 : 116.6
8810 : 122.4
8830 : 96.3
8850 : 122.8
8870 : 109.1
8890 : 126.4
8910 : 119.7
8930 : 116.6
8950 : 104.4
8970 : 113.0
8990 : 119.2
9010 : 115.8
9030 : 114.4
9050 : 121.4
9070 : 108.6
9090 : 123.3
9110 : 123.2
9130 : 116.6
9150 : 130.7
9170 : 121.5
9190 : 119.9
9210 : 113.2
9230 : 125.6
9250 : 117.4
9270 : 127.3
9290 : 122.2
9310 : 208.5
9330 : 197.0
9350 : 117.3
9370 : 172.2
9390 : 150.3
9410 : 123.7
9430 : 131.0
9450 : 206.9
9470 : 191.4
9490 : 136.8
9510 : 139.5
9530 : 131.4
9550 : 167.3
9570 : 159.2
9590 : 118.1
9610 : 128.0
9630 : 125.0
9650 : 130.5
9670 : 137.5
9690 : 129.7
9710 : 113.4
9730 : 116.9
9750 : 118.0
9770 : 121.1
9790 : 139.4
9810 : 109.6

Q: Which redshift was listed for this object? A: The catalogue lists 0.633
